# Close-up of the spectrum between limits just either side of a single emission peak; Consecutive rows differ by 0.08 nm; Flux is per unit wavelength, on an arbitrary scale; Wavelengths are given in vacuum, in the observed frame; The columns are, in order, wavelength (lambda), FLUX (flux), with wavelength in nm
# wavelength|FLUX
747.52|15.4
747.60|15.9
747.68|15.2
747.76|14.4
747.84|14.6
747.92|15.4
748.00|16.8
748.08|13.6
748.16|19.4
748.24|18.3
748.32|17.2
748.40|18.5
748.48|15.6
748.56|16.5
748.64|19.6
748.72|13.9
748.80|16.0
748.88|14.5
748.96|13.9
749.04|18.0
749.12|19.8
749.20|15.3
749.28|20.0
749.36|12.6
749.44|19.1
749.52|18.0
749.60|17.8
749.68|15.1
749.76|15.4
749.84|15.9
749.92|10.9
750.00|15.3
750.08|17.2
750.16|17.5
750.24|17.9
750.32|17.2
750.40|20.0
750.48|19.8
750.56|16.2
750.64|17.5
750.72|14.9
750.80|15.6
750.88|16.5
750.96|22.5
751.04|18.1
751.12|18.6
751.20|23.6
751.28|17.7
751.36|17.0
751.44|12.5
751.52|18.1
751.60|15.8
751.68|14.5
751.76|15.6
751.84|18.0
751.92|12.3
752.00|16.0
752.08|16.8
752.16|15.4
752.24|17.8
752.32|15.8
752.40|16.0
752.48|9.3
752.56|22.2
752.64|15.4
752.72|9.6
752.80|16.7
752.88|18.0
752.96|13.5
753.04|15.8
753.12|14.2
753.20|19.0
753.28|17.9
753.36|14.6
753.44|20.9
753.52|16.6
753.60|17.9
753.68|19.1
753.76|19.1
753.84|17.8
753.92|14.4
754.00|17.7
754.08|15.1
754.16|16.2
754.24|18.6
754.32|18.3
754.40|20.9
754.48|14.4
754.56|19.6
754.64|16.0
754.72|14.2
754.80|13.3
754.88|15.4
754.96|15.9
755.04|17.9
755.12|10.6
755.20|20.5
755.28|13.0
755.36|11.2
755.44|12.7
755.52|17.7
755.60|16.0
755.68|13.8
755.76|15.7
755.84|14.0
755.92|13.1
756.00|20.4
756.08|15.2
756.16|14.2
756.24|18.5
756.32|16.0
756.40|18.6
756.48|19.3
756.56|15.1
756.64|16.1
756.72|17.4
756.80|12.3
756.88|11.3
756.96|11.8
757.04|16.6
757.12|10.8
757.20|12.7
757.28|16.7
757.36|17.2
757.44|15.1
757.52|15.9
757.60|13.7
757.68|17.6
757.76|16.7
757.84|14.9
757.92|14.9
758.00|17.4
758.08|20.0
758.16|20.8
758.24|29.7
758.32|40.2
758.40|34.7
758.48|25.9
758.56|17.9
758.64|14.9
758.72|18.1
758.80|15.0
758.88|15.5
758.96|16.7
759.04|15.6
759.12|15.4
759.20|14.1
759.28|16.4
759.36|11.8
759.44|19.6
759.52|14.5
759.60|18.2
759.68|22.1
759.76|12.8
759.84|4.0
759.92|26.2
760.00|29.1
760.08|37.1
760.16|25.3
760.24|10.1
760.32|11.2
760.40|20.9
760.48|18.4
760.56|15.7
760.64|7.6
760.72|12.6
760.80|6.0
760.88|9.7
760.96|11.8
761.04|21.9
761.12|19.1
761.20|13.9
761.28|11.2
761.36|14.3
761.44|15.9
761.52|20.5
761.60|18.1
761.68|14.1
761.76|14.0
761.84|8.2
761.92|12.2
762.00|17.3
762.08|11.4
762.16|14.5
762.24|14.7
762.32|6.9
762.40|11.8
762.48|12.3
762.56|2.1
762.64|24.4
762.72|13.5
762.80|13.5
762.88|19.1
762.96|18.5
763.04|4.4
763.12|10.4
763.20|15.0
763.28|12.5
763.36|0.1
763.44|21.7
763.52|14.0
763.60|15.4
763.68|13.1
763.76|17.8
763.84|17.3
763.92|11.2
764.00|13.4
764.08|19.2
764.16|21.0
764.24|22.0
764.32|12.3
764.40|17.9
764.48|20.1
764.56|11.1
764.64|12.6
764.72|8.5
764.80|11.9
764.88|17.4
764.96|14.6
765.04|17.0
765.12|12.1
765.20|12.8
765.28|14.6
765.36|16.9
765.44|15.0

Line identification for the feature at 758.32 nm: [S II]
